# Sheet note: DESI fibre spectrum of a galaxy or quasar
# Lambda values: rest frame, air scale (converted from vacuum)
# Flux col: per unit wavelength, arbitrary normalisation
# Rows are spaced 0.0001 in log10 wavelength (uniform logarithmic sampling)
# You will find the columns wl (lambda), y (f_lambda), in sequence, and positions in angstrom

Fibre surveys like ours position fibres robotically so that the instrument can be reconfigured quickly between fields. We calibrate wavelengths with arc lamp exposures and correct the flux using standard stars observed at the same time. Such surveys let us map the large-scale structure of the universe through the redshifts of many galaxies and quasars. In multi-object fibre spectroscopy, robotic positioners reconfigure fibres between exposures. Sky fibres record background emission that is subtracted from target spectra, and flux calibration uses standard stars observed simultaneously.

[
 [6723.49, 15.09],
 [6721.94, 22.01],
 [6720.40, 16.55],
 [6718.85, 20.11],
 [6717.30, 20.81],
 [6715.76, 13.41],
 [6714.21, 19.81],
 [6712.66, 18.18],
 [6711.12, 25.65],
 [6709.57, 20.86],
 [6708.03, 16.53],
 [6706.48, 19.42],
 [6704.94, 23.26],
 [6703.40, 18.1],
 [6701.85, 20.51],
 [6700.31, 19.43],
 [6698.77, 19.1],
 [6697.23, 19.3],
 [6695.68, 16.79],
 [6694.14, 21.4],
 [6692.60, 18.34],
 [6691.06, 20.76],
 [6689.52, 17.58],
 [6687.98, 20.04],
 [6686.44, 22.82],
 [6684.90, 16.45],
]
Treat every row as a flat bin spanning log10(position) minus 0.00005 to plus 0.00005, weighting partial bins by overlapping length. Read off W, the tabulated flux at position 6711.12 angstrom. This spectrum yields 25.65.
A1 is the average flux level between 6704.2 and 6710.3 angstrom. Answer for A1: 20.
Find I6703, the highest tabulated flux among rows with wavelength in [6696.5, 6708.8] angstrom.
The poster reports 23.26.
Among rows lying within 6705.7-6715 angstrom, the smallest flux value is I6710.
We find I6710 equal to 16.53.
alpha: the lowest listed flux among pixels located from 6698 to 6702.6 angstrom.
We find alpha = 19.1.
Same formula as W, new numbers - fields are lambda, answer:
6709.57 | 20.86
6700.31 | 19.43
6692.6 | 18.34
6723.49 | 15.09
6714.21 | 19.81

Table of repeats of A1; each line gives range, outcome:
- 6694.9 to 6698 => 18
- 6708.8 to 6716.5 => 19.6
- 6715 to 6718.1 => 17.2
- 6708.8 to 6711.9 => 23.3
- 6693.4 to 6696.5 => 19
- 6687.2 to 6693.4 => 19.2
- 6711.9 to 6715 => 18.9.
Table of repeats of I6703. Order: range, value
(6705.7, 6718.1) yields 25.65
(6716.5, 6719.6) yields 20.81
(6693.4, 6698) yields 21.4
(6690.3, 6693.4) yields 20.76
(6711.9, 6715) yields 19.81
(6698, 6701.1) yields 19.43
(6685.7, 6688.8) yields 22.82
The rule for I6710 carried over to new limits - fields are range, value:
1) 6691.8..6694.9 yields 18.34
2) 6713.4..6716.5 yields 13.41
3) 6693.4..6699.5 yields 16.79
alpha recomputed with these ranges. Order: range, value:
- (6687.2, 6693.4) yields 17.58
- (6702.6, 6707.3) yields 18.1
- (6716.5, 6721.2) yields 16.55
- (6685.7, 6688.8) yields 20.04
